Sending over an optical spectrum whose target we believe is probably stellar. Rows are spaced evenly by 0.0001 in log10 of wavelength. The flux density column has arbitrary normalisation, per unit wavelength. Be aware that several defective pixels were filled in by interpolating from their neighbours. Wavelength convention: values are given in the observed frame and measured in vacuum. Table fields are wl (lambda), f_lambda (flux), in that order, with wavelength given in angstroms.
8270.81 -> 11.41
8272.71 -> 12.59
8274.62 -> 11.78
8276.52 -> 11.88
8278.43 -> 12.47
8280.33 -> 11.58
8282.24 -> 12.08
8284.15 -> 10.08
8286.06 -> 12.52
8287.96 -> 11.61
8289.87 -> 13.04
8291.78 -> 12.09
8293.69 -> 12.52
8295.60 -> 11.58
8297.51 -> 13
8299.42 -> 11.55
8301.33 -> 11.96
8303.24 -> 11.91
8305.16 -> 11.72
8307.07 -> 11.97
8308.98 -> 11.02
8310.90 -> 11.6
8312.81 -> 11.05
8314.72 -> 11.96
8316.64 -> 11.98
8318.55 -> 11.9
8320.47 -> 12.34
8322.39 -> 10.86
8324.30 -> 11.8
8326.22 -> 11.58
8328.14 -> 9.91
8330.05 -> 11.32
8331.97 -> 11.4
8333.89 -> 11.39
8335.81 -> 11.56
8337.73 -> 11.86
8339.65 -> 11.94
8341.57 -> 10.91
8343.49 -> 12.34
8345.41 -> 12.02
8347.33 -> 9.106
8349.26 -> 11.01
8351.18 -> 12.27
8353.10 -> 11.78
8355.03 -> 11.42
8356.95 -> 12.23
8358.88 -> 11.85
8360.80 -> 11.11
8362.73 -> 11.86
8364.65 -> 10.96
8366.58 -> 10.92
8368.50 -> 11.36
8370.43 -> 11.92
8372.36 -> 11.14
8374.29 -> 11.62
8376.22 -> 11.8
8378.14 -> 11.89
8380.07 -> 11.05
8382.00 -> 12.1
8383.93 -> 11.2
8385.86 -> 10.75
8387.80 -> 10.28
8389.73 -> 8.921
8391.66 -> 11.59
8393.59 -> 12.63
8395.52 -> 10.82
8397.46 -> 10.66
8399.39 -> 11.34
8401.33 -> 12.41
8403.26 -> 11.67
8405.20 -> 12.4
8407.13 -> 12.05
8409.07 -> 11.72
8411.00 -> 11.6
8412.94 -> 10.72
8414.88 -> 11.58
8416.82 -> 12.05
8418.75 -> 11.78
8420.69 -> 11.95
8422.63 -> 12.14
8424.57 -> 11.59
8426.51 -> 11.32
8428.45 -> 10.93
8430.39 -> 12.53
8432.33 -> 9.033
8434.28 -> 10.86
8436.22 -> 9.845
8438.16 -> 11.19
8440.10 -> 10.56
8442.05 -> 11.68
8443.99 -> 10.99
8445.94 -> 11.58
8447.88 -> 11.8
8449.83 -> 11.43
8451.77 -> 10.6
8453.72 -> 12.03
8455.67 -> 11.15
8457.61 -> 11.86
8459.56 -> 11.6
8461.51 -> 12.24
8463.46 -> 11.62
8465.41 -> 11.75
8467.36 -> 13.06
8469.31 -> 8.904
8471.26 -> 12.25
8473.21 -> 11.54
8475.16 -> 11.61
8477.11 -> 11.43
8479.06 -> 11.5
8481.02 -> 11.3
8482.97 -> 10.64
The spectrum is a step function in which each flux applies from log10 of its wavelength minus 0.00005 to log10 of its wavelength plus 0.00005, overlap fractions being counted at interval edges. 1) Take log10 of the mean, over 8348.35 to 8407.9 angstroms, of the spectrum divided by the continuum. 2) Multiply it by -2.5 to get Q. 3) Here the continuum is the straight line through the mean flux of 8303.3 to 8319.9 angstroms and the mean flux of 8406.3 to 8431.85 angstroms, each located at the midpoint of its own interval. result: 0.02 mag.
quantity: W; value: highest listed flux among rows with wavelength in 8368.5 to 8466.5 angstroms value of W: 12.63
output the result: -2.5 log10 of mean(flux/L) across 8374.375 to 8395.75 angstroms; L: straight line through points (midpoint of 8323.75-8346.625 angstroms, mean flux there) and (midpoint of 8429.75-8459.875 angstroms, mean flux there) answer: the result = 0.010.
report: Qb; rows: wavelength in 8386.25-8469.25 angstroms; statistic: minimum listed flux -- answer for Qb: 8.921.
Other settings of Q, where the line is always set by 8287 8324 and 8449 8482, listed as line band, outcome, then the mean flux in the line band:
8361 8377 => 0.029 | 11.4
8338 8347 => 0.016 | 11.6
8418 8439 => 0.040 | 11.2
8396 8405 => 0.011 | 11.5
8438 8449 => 0.025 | 11.3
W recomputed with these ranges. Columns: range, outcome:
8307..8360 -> 12.34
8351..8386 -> 12.27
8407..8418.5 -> 12.05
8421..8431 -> 12.53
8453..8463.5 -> 12.24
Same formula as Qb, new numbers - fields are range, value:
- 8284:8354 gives 9.106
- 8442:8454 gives 10.6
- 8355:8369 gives 10.92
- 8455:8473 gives 8.904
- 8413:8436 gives 9.033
